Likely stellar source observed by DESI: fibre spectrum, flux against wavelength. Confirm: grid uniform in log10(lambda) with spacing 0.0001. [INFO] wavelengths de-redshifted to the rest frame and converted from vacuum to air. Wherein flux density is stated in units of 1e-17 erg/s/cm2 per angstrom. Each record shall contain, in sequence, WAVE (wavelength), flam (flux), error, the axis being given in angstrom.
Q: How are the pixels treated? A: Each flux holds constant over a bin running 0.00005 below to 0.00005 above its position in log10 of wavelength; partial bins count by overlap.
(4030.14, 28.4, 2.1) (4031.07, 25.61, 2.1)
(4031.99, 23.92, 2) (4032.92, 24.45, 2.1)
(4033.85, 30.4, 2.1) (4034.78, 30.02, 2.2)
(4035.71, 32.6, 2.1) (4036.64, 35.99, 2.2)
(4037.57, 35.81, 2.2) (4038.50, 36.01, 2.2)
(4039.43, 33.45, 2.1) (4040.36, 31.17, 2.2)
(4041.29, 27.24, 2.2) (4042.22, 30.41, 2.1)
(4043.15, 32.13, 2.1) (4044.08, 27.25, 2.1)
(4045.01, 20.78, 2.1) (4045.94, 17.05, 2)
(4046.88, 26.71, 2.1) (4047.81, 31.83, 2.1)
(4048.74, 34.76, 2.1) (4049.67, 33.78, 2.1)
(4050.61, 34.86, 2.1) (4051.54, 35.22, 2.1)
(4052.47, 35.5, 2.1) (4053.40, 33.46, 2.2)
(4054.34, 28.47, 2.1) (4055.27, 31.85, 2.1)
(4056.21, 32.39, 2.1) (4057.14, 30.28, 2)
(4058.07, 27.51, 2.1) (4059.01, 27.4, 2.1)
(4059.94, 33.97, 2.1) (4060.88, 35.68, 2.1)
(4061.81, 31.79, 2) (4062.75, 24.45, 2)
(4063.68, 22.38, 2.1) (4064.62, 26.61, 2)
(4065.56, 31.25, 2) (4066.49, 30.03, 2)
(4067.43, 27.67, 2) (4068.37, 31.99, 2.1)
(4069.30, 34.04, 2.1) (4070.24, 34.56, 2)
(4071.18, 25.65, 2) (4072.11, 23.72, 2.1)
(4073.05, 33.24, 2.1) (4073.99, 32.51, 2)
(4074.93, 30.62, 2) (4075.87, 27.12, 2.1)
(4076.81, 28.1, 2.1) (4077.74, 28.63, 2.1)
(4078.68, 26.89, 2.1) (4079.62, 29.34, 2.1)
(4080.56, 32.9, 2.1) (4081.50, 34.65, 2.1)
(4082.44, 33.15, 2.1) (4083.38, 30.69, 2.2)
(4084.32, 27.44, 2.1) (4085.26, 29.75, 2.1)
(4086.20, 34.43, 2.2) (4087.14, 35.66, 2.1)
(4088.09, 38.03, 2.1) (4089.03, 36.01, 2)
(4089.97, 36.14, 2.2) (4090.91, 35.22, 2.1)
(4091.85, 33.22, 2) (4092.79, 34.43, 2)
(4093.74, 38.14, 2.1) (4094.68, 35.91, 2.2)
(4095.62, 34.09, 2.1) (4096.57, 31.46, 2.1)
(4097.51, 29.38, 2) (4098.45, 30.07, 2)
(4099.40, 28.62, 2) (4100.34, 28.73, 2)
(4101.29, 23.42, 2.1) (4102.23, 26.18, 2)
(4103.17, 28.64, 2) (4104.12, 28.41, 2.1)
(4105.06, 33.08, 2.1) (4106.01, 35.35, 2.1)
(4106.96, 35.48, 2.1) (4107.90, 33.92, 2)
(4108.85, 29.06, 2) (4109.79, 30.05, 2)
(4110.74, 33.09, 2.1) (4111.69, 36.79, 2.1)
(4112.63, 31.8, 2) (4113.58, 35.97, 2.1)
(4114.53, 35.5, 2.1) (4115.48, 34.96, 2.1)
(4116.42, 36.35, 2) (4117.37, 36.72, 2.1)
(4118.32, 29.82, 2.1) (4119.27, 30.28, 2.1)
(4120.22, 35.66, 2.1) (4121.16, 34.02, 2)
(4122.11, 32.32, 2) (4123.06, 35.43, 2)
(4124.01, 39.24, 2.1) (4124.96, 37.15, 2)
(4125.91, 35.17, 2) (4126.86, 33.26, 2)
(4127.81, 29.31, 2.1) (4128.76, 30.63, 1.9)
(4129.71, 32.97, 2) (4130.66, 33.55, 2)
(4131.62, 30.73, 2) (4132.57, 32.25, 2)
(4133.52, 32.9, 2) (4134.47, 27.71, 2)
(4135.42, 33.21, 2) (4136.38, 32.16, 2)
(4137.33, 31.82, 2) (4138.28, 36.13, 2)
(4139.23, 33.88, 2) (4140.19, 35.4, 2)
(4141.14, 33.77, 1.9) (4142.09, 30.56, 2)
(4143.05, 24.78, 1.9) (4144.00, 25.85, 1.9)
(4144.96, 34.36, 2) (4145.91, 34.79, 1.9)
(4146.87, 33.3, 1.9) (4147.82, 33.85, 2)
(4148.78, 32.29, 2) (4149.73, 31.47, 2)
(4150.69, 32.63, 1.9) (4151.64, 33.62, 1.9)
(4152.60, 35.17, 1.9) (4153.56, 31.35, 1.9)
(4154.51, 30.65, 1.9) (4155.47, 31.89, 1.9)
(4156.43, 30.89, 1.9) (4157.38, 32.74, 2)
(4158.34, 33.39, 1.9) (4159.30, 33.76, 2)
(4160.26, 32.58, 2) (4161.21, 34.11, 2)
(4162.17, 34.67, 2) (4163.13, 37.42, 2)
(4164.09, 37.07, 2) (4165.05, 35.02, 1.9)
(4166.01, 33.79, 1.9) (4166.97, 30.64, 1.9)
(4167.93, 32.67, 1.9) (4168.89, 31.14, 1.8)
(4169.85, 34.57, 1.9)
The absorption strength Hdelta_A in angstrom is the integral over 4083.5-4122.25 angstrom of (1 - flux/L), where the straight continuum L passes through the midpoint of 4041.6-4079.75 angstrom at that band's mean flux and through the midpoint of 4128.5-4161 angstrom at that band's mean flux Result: -2.1 angstrom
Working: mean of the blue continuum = 29.8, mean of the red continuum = 32.3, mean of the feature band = 32.8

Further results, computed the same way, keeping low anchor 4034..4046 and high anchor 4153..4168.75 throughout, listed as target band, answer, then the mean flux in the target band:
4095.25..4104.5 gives 0.9 angstrom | 28.8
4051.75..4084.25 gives 0.9 angstrom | 30.3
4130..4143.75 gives 0.3 angstrom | 32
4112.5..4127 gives -1.1 angstrom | 34.7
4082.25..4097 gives -1.1 angstrom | 34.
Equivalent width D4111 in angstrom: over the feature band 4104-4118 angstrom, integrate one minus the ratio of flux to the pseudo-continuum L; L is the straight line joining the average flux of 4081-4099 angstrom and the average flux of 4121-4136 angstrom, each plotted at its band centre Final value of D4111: -0.24 angstrom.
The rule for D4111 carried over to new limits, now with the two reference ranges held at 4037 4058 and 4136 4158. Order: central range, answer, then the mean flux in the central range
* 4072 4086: 0.5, 30.2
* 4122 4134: -0.5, 33.5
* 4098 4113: 0.4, 30.8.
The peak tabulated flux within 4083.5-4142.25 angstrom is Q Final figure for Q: 39.24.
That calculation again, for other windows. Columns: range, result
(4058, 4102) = 38.14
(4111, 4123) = 36.79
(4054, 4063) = 35.68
